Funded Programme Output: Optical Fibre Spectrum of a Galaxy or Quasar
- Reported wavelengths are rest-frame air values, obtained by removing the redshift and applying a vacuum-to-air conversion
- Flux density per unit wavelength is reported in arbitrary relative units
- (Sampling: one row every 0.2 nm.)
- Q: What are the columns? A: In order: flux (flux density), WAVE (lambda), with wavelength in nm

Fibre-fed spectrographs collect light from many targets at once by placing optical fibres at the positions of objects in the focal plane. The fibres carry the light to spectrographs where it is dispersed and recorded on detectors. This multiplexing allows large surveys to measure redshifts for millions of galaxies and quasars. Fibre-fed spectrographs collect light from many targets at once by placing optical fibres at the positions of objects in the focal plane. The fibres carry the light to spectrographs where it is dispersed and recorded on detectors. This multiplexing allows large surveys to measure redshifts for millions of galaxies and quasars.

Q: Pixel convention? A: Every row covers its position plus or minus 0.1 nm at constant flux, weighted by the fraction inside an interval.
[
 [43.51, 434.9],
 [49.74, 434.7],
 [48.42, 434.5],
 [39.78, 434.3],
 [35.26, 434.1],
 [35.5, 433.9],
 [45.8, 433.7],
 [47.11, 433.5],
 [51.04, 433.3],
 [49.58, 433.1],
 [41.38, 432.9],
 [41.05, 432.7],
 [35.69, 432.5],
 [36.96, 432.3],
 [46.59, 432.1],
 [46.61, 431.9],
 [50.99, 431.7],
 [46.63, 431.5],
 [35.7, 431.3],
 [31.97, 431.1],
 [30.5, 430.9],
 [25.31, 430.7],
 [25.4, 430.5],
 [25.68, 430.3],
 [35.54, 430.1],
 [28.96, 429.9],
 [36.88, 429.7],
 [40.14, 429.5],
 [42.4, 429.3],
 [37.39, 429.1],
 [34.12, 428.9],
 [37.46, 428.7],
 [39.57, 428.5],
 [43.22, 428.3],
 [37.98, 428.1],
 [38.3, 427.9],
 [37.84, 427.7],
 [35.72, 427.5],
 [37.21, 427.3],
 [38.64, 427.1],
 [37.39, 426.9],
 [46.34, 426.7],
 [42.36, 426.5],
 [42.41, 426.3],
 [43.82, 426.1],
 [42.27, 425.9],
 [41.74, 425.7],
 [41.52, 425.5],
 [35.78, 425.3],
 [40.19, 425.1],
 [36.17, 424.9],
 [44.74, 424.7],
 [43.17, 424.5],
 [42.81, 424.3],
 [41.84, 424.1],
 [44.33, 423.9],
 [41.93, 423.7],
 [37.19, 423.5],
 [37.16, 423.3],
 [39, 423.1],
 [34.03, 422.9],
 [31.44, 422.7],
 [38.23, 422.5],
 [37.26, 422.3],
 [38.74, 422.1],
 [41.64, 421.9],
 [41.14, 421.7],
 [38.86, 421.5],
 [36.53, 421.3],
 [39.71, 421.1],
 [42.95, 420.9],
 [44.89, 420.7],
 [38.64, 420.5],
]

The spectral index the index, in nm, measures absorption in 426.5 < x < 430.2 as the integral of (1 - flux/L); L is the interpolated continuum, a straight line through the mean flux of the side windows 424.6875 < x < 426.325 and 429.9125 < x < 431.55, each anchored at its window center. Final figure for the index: -0.26 nm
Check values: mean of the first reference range 40.7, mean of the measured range 38.2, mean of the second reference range 31.5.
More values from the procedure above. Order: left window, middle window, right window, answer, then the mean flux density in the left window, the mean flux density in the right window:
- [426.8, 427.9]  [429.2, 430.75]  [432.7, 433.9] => 0.31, 37.4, 45.5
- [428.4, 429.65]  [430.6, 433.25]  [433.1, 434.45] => 0.08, 38.4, 43.2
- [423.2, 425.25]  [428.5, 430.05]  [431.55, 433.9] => 0.22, 40.8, 44.4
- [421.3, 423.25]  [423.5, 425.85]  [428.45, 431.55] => -0.29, 37.7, 34.3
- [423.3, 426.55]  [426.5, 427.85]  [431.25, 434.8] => 0.09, 41.2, 43.7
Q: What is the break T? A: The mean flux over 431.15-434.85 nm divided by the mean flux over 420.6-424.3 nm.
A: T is 1.1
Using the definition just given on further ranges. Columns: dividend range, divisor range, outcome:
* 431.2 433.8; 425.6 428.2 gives 1.10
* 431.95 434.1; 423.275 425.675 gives 1.05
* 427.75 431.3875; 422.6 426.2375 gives 0.87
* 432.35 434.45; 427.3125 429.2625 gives 1.11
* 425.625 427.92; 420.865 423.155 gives 1.06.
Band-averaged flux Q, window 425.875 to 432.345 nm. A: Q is 38.1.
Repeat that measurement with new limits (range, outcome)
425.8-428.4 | 40.3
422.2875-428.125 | 39.7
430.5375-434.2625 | 40.5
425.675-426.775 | 43.2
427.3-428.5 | 38.6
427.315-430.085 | 37.6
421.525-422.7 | 38.7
